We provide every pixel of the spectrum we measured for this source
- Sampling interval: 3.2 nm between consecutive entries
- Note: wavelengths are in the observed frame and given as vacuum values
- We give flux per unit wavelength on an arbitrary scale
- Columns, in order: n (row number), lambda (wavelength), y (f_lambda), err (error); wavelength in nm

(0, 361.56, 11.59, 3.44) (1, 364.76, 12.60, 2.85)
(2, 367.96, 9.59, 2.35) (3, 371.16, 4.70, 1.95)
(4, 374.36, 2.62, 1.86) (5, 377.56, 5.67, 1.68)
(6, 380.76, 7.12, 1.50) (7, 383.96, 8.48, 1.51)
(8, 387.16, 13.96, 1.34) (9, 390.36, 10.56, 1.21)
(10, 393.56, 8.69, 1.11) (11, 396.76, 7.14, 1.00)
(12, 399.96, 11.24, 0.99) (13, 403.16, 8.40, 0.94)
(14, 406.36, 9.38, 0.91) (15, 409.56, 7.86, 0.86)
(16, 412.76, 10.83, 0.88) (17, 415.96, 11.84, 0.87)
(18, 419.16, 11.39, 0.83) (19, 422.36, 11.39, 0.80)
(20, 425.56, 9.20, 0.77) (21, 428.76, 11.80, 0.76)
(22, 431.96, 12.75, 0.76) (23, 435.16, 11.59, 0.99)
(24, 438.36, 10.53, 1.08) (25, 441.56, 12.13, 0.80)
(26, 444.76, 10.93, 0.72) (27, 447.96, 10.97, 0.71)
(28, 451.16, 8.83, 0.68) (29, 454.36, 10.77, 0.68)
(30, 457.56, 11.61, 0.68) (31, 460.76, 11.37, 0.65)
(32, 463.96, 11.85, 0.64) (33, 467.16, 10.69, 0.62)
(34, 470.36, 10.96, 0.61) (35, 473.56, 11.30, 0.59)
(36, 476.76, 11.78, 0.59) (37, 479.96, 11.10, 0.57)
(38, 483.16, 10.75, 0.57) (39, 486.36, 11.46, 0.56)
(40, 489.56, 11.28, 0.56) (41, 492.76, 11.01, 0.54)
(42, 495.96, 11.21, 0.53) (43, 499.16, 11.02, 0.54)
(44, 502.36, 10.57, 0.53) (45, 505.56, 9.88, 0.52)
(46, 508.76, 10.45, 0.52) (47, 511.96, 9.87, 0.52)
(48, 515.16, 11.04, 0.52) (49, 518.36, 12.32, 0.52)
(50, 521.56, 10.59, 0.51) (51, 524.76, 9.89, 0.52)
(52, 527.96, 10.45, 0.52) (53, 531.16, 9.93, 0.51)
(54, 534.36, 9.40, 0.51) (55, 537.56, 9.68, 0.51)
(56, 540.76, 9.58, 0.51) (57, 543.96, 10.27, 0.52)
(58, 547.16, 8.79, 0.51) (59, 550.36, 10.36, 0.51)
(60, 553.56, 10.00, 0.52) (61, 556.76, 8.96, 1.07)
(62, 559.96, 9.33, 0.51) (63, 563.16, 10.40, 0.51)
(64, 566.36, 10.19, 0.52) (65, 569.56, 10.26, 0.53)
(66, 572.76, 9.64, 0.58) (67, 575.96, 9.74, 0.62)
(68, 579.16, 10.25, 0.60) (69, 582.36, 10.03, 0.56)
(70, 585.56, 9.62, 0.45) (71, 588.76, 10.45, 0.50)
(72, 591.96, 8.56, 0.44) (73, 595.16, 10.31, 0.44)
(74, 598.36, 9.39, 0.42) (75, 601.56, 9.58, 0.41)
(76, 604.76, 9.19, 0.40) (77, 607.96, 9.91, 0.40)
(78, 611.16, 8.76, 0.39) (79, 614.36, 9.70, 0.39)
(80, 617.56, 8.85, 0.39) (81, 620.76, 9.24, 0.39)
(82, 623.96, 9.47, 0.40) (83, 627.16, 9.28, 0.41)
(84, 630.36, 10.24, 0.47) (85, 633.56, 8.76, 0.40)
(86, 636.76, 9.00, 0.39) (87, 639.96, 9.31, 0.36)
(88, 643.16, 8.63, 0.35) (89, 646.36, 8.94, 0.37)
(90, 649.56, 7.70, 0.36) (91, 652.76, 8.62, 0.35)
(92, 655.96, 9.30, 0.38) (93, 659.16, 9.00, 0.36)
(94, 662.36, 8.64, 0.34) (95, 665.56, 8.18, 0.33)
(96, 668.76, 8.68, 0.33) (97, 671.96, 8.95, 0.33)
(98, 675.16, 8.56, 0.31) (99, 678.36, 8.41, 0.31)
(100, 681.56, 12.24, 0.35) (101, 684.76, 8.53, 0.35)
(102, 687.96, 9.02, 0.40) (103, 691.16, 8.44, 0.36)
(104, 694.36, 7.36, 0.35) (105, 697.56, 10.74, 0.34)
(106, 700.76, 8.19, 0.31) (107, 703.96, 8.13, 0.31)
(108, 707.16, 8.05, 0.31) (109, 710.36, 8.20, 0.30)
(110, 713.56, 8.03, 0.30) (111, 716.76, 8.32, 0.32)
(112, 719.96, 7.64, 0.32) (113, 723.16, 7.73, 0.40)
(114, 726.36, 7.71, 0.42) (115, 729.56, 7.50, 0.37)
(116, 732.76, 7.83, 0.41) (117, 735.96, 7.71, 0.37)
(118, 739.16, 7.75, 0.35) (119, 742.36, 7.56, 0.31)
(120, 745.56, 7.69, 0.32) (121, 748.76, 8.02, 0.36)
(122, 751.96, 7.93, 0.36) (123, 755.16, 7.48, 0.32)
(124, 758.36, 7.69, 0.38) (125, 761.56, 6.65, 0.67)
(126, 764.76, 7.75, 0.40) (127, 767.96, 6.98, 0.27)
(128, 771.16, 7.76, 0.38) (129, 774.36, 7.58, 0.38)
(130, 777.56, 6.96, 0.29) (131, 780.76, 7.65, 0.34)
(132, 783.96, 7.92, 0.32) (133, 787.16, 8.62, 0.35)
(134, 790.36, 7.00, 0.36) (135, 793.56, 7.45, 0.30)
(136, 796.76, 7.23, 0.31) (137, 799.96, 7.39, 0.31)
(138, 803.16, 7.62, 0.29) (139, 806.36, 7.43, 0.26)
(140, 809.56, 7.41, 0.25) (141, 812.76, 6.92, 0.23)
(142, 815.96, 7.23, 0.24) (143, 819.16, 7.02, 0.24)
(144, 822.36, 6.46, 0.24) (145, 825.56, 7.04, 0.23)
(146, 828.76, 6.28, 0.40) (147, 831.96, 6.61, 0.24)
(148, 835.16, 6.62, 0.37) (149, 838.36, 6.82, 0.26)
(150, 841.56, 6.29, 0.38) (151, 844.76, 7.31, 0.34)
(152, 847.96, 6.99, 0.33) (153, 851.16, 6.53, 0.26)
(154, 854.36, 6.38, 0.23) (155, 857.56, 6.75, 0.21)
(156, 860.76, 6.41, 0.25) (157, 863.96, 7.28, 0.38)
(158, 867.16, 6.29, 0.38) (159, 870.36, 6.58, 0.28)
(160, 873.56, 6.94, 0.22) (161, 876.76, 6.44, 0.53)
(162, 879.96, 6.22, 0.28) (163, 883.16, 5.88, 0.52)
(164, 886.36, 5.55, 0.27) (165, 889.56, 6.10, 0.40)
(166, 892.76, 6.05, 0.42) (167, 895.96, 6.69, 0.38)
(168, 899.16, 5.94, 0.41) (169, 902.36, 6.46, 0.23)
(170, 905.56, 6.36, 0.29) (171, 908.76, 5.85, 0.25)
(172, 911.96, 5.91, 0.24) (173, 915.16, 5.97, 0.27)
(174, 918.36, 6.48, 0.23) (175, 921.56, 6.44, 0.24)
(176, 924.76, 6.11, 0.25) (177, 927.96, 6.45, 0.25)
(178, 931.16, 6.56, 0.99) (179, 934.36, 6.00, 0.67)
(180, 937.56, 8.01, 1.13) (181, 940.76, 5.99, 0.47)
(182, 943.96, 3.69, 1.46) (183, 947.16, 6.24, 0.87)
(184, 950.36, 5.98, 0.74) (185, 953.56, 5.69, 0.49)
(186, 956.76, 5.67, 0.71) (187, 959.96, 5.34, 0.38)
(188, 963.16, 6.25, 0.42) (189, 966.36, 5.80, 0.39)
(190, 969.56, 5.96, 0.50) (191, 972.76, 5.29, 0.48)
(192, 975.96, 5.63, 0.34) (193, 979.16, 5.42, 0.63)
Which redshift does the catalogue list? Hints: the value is 0.037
